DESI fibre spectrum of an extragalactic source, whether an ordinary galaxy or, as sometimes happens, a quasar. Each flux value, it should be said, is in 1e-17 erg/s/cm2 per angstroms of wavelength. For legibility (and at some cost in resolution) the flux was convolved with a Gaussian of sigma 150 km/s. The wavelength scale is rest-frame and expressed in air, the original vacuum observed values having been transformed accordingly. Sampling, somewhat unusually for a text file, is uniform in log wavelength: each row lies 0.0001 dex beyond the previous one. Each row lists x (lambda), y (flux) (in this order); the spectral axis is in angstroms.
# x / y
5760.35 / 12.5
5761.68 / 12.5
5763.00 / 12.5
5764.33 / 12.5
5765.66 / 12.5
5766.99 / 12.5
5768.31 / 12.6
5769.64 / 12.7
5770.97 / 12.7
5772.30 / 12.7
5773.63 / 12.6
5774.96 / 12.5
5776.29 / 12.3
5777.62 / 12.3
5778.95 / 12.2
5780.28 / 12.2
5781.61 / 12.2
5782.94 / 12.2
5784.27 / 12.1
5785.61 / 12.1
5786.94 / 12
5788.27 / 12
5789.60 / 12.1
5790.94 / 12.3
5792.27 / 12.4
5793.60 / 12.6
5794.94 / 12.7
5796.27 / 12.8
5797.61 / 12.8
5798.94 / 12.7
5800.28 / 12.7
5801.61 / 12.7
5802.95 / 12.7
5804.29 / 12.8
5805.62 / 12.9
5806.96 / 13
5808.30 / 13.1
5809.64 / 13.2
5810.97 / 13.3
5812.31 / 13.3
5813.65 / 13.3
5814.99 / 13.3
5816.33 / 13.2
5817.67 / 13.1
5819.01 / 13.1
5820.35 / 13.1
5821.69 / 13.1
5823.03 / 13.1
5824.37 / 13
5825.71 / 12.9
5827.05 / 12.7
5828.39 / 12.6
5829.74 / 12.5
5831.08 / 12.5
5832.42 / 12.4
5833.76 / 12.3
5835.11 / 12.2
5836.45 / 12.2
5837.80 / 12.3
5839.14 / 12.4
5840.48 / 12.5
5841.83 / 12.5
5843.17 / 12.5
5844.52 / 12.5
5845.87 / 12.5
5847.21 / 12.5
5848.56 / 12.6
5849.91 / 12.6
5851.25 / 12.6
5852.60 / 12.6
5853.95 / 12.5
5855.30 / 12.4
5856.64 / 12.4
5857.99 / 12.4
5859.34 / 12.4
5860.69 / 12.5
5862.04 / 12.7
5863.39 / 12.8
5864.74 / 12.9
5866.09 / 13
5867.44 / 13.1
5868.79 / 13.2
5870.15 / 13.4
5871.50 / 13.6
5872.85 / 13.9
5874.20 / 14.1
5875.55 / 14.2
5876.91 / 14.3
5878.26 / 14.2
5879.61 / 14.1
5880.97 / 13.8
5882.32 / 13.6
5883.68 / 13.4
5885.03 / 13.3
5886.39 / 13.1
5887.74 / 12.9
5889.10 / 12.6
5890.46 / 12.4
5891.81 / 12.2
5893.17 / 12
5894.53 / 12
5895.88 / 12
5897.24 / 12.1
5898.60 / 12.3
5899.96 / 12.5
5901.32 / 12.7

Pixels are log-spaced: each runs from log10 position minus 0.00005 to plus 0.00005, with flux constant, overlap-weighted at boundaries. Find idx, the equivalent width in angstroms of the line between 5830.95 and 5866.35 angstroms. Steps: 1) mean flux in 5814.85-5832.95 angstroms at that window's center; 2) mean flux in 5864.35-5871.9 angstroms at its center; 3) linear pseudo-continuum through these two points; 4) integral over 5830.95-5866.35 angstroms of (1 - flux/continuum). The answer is 1.5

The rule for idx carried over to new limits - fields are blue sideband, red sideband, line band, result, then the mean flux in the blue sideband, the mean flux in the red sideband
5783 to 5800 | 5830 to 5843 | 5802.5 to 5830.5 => -1.4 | 12.4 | 12.4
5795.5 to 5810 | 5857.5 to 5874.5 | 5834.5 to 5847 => 0.5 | 12.8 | 13.1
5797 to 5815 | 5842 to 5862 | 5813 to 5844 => 0.0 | 13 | 12.5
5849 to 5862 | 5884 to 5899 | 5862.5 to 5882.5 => -1.8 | 12.5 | 12.5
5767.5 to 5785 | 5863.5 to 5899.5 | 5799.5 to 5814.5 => -0.5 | 12.4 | 13.1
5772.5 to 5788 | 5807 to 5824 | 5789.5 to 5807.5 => 0.1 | 12.3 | 13.2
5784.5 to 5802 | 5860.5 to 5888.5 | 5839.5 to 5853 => 0.6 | 12.4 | 13.4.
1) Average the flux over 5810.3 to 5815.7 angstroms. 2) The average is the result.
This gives 13.3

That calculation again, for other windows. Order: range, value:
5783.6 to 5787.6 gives 12.1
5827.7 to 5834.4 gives 12.5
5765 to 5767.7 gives 12.5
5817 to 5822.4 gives 13.1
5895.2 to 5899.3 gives 12.1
